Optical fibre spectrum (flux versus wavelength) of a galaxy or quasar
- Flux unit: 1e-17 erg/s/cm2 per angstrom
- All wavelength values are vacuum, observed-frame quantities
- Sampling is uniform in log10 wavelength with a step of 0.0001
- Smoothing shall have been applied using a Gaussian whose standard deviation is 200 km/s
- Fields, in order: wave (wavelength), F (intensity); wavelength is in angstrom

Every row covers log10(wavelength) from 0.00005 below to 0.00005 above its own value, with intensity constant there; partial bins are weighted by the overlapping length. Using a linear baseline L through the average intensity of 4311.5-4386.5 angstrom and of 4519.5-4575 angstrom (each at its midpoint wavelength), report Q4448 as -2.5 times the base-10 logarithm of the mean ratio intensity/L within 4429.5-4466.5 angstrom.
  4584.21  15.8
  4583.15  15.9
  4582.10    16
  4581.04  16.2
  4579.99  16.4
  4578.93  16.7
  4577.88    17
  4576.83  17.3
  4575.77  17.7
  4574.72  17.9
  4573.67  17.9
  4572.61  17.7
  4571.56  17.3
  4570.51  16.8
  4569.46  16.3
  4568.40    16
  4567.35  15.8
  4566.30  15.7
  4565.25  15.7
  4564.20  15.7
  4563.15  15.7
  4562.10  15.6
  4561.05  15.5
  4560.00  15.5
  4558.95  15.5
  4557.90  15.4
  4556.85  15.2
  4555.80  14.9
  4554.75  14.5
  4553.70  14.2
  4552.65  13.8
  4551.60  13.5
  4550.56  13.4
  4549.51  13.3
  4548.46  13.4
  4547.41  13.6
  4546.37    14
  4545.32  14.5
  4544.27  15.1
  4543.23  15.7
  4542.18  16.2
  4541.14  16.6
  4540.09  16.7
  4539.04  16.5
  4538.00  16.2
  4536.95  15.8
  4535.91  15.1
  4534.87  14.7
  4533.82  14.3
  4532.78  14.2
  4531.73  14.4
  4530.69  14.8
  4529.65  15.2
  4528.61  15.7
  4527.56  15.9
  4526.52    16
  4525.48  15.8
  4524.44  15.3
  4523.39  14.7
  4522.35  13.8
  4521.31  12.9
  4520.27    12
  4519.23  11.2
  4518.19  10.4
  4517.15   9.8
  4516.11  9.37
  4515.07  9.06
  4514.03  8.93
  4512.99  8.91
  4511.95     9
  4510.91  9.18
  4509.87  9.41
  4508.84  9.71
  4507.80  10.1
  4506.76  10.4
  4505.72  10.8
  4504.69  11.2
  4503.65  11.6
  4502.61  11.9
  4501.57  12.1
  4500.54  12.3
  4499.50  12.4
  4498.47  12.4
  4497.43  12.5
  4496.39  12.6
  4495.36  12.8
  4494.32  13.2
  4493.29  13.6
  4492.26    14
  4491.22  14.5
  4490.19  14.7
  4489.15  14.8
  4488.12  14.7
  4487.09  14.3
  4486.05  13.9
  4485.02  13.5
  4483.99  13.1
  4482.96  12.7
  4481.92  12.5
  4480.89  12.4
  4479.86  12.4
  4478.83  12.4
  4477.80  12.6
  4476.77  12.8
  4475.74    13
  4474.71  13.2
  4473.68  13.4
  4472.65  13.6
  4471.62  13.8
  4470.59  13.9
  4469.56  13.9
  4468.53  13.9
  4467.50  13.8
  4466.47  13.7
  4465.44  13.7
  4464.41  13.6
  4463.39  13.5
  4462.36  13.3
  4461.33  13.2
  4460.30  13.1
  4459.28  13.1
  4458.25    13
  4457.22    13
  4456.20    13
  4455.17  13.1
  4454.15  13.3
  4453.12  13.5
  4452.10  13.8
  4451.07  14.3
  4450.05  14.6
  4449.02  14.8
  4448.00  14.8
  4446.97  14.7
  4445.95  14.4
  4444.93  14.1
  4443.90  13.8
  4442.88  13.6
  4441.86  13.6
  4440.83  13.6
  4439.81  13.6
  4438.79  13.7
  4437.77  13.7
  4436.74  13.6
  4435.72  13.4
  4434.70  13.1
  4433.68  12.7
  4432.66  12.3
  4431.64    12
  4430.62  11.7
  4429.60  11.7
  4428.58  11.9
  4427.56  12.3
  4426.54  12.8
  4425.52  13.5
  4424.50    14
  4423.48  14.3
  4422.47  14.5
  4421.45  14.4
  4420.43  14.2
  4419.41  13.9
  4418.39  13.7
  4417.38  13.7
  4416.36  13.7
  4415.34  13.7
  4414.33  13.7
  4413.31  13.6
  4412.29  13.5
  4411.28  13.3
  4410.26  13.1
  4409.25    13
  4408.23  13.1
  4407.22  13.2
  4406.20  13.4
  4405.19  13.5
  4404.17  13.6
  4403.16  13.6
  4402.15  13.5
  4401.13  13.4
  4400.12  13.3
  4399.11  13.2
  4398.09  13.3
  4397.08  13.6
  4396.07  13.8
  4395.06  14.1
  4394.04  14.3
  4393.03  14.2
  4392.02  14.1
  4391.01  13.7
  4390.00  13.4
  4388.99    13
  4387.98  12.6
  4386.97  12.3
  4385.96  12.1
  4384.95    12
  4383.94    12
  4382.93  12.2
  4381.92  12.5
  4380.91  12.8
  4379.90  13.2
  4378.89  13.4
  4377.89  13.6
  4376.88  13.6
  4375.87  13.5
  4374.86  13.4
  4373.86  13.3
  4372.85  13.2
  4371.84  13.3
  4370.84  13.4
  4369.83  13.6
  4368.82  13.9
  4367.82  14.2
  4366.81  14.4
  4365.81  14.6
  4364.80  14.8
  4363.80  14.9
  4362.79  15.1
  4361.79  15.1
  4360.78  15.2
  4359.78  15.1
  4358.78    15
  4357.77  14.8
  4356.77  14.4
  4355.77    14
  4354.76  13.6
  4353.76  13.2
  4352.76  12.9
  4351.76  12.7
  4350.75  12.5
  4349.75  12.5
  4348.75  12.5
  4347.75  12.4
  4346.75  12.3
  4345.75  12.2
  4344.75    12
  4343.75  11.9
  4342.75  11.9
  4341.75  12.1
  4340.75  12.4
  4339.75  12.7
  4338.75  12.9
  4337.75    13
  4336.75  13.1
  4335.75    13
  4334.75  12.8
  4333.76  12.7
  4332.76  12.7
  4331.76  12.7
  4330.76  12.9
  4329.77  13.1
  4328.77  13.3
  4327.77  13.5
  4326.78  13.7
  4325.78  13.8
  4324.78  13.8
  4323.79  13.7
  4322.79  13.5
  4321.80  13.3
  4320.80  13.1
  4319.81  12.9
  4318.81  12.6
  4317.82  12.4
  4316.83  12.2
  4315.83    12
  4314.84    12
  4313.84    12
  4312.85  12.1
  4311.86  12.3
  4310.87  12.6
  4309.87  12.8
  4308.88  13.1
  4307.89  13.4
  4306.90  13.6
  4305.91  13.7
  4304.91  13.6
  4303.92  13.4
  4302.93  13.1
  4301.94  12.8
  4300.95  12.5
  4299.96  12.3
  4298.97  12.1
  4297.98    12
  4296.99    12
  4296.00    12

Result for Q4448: 0.06 mag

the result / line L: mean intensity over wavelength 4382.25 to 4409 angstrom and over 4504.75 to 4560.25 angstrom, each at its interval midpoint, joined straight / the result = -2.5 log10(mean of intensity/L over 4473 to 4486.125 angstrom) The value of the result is 0.04 mag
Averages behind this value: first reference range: 13.2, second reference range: 13.5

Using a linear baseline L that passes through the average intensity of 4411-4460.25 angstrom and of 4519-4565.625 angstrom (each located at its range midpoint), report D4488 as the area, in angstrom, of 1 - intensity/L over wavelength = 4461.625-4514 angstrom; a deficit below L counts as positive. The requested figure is 5.7 angstrom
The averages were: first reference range 13.5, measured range 12.6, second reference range 14.9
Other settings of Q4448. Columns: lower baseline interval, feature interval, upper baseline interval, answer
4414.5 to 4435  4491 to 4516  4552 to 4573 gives 0.277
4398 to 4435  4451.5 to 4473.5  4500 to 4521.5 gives -0.135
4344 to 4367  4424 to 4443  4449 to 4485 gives 0.039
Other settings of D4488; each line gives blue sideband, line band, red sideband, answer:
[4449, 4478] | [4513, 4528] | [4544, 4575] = 2.3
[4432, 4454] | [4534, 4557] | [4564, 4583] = 1.7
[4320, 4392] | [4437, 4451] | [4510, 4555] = -0.7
